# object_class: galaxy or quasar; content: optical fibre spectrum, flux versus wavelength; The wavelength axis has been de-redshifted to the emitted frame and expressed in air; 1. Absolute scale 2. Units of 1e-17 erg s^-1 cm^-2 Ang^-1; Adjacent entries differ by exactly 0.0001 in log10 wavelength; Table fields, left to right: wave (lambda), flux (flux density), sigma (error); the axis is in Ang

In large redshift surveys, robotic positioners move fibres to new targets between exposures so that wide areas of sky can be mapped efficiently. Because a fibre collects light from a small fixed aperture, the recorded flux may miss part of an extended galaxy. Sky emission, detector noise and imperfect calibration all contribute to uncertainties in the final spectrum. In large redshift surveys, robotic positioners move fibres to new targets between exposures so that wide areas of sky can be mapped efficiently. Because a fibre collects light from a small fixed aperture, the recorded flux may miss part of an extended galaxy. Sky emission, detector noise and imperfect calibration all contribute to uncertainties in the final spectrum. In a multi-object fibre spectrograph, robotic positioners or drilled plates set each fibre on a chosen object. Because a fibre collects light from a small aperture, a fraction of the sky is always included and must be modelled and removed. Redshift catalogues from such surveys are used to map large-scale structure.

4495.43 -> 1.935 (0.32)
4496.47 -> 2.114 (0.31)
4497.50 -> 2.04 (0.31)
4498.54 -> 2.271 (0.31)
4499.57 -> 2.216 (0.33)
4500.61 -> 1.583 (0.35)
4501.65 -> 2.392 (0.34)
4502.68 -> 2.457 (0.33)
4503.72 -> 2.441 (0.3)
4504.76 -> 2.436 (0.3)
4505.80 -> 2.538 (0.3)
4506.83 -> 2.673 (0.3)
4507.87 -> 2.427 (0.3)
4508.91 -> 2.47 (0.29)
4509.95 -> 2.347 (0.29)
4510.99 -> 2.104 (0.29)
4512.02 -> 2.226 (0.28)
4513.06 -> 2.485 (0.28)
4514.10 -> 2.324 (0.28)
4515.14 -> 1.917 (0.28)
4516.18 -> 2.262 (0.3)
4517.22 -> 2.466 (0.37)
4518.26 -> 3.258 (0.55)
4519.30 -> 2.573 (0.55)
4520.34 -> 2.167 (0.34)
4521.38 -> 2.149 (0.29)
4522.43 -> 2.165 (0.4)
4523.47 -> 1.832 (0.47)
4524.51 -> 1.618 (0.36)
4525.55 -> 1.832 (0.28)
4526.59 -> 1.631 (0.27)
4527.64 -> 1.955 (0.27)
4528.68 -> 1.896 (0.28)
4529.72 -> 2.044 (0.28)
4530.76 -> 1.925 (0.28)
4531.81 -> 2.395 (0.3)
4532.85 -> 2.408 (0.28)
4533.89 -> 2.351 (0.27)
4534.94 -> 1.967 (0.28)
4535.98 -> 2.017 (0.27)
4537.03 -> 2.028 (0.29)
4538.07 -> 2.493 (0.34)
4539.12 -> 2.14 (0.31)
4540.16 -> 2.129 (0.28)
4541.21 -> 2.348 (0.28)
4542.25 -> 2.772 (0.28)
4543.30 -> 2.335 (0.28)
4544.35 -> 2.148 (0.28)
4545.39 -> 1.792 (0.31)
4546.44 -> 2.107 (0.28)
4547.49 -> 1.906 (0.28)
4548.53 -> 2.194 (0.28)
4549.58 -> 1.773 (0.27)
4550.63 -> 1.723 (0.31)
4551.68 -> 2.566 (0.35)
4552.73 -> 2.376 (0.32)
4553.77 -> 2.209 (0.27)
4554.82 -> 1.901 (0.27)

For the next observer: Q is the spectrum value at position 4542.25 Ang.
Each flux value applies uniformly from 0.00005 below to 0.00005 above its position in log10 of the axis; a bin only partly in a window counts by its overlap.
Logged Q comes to 2.772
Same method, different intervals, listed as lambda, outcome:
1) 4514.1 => 2.324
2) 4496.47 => 2.114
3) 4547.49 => 1.906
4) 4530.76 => 1.925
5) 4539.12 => 2.14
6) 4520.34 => 2.167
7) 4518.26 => 3.258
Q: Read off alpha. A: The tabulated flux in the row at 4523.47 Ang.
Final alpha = 1.832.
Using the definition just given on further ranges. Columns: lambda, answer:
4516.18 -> 2.262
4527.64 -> 1.955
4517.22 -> 2.466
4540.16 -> 2.129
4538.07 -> 2.493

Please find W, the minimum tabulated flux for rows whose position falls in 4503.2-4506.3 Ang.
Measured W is 2.436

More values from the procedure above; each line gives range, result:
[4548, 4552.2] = 1.723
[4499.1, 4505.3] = 1.583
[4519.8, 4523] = 2.149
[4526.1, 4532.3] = 1.631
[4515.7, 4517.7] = 2.262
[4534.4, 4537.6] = 1.967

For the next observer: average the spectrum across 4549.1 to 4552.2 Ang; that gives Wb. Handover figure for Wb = 2.02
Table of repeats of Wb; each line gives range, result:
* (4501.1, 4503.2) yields 2.41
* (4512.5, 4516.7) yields 2.25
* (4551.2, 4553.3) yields 2.47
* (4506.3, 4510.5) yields 2.48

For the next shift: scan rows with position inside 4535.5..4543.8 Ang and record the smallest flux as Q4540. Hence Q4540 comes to 2.017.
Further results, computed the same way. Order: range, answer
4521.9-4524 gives 1.832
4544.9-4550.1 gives 1.773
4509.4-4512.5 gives 2.104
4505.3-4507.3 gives 2.538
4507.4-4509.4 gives 2.427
